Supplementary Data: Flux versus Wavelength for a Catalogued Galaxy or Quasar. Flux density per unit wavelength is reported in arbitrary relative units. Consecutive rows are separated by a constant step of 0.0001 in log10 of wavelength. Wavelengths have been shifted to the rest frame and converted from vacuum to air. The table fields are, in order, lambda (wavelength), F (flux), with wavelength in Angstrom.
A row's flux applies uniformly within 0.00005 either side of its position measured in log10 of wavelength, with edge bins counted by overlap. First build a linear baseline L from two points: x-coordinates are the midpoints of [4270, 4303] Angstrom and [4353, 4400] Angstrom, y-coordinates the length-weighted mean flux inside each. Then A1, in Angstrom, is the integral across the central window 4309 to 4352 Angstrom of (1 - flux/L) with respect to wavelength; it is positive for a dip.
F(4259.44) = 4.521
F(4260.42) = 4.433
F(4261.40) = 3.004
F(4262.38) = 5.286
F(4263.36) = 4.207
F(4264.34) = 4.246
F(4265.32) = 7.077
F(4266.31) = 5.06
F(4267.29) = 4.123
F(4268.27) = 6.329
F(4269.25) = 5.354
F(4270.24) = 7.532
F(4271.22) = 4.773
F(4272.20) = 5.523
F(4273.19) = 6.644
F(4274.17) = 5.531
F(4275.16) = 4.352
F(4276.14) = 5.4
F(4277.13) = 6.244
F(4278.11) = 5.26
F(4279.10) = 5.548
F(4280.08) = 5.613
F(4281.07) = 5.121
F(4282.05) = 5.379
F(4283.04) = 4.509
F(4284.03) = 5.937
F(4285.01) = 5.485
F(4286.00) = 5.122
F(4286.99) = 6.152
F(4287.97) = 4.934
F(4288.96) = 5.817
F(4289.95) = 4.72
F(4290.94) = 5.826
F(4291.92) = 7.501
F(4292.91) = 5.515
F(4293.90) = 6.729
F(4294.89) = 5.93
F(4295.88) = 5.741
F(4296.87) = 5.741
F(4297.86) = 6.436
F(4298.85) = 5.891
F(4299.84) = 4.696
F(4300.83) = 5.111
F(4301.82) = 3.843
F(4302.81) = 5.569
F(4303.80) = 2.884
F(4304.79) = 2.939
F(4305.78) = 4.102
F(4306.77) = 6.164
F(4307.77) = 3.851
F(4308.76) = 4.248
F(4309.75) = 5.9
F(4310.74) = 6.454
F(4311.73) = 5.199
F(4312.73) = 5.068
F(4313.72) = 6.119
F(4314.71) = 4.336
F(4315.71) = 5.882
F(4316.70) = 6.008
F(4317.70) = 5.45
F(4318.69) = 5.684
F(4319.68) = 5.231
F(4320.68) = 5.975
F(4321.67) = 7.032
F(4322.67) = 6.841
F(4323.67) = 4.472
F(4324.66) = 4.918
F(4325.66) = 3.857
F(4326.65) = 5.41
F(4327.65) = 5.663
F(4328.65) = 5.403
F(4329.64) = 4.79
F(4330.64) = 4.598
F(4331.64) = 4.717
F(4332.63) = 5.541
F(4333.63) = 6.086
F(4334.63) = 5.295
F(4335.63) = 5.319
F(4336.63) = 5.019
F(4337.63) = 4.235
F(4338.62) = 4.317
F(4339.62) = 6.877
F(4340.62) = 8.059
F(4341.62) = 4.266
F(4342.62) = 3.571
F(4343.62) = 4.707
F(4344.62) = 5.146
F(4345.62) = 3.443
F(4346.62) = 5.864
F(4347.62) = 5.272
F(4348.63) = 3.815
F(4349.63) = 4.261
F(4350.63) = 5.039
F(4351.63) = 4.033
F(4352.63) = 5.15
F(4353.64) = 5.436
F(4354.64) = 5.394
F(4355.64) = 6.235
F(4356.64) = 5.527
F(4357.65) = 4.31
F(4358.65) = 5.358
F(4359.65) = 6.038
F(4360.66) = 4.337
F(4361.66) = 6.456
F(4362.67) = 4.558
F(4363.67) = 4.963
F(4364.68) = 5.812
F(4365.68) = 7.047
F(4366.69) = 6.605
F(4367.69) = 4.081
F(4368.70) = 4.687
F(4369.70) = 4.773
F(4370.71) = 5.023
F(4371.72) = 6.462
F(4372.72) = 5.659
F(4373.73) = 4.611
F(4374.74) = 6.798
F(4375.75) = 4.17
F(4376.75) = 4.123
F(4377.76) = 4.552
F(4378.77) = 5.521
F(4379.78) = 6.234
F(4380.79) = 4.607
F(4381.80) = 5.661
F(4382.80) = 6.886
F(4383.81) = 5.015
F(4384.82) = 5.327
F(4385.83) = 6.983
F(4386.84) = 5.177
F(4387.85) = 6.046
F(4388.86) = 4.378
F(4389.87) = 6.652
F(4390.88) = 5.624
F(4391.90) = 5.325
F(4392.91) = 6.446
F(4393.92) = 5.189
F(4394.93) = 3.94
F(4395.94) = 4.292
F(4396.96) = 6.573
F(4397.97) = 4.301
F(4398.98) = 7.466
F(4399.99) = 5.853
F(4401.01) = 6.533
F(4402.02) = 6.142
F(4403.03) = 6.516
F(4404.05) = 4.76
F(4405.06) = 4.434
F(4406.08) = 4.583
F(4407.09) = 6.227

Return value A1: 2.22 Angstrom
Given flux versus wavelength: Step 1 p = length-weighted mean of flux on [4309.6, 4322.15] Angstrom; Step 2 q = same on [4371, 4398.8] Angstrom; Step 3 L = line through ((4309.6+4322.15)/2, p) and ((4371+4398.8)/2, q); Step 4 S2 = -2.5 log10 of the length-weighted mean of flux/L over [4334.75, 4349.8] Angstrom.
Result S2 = 0.13 mag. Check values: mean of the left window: 5.71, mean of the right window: 5.45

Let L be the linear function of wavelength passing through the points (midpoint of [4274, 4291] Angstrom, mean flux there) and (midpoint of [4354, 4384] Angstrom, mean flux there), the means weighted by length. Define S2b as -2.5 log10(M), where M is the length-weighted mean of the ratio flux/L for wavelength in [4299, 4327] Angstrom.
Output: 0.052 mag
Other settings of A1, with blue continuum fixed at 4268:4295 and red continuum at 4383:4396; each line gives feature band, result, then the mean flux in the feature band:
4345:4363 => 1.7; 5.03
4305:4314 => 0.8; 5.14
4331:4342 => 0.3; 5.43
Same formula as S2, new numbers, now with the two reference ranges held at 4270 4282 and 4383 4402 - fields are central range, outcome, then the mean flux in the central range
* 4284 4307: 0.05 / 5.35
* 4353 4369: 0.04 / 5.43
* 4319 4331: 0.05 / 5.36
